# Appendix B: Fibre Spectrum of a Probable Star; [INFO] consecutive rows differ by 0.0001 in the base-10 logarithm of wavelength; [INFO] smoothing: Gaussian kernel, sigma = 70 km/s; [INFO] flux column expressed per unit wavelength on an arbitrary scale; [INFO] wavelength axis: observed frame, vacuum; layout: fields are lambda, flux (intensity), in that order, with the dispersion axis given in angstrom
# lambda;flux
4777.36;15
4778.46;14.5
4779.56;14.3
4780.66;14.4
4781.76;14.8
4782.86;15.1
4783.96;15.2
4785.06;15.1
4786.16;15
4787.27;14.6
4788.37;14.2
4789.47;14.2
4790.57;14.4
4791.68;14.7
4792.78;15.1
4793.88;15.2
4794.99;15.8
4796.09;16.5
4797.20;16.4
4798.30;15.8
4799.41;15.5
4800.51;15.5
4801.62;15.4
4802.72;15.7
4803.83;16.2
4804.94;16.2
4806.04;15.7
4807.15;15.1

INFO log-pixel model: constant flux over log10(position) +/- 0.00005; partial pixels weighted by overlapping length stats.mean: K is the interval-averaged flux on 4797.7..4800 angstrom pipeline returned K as 15.7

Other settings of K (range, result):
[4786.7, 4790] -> 14.3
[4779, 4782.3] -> 14.5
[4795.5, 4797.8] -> 16.4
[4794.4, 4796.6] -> 16.1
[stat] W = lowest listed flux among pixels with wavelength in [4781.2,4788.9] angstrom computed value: 14.2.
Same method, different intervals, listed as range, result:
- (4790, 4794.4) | 14.4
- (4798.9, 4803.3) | 15.4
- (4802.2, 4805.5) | 15.7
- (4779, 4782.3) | 14.3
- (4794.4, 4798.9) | 15.8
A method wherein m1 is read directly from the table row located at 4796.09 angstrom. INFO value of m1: 16.5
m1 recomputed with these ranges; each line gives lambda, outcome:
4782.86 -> 15.1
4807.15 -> 15.1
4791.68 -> 14.7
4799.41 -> 15.5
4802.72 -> 15.7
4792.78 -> 15.1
